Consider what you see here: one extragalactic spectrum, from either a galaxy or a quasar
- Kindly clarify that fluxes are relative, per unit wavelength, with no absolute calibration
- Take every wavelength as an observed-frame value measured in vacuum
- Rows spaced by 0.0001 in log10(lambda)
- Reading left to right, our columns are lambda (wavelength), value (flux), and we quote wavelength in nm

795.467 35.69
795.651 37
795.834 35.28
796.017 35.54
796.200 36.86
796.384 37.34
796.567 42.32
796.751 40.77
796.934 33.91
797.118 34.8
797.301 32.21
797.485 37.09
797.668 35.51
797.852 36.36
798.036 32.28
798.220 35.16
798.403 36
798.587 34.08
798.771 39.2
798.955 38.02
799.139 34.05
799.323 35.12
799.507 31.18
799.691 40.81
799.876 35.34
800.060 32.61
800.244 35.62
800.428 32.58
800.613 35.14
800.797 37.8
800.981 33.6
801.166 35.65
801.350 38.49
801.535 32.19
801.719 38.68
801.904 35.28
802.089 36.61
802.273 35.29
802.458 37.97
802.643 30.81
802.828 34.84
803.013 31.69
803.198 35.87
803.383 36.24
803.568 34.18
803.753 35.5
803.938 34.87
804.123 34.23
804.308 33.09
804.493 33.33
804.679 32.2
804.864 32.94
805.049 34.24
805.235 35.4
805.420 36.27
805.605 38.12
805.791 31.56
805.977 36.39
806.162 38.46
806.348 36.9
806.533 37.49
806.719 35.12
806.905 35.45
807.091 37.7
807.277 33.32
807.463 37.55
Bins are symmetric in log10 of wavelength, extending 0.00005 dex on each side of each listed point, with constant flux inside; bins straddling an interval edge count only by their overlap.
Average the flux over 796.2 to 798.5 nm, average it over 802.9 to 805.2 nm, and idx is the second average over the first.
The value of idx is 0.94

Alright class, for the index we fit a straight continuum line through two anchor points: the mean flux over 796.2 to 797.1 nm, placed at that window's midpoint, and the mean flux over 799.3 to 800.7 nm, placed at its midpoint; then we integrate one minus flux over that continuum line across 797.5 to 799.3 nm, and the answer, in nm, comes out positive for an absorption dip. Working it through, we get 0.03 nm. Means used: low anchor 38.1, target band 35.7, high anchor 34.8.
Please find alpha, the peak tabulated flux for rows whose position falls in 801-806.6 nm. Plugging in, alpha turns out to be 38.68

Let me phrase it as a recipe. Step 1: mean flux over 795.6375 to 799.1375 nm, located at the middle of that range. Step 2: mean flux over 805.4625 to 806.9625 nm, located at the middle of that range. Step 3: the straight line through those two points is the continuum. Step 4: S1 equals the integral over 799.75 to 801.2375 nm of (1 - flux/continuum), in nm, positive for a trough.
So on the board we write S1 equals 0.054 nm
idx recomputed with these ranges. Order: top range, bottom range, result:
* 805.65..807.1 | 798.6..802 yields 1.01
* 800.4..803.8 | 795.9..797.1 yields 0.94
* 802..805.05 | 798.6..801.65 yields 0.97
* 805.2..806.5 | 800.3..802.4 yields 1.02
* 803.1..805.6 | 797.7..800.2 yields 0.98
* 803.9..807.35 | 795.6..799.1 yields 0.97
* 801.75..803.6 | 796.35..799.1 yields 0.97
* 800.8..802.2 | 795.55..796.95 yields 0.96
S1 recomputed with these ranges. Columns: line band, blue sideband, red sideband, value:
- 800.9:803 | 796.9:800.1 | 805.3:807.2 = 0.03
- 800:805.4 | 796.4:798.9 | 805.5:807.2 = 0.23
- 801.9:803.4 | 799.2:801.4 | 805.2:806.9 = 0.03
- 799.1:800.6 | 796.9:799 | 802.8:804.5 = 0.01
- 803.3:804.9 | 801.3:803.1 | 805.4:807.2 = 0.07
